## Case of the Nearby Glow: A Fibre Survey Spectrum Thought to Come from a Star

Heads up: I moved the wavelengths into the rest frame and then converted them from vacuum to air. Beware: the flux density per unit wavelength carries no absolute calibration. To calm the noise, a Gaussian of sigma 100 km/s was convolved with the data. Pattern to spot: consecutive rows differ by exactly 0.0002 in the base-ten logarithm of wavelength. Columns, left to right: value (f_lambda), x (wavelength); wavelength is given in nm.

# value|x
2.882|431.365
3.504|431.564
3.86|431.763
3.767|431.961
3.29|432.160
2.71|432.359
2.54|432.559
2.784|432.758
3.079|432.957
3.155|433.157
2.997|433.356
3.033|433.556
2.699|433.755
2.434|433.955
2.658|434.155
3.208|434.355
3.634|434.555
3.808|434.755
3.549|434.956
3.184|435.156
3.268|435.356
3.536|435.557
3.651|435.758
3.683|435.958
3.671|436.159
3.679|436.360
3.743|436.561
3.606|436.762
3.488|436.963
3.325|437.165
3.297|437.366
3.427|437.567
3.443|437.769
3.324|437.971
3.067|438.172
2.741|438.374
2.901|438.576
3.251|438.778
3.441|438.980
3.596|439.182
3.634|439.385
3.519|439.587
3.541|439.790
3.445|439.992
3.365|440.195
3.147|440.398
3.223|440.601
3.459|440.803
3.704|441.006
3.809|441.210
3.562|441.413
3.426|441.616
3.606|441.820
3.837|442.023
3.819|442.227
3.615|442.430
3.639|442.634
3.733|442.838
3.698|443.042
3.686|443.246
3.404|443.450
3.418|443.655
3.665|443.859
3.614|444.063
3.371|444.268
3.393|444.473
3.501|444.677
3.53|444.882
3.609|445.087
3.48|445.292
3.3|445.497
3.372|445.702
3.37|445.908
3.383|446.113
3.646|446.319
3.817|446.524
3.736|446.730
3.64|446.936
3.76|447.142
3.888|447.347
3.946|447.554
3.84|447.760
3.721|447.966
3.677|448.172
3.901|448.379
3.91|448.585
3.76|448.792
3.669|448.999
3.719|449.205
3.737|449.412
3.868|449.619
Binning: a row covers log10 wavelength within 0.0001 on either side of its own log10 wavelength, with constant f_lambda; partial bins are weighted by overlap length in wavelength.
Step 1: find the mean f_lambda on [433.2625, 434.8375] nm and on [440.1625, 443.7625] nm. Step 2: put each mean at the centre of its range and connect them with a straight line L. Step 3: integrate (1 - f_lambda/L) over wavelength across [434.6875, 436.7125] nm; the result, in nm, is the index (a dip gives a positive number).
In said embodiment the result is -0.266 nm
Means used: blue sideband 3.05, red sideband 3.57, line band 3.57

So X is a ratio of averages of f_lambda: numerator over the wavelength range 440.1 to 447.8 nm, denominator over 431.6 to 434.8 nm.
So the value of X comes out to 1.2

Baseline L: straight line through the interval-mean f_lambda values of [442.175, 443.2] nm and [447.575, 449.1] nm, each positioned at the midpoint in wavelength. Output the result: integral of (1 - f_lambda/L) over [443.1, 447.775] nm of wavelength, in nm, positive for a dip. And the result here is 0.21 nm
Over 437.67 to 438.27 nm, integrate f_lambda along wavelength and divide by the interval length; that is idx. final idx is 3.28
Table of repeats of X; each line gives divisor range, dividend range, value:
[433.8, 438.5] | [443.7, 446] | 1.03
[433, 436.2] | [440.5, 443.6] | 1.11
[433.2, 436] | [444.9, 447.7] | 1.12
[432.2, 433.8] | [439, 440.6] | 1.19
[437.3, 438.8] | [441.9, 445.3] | 1.13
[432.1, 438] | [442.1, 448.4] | 1.11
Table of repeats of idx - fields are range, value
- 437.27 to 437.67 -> 3.36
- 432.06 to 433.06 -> 2.88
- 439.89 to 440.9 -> 3.33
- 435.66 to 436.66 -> 3.69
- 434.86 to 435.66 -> 3.38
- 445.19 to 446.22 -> 3.38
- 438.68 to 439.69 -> 3.49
